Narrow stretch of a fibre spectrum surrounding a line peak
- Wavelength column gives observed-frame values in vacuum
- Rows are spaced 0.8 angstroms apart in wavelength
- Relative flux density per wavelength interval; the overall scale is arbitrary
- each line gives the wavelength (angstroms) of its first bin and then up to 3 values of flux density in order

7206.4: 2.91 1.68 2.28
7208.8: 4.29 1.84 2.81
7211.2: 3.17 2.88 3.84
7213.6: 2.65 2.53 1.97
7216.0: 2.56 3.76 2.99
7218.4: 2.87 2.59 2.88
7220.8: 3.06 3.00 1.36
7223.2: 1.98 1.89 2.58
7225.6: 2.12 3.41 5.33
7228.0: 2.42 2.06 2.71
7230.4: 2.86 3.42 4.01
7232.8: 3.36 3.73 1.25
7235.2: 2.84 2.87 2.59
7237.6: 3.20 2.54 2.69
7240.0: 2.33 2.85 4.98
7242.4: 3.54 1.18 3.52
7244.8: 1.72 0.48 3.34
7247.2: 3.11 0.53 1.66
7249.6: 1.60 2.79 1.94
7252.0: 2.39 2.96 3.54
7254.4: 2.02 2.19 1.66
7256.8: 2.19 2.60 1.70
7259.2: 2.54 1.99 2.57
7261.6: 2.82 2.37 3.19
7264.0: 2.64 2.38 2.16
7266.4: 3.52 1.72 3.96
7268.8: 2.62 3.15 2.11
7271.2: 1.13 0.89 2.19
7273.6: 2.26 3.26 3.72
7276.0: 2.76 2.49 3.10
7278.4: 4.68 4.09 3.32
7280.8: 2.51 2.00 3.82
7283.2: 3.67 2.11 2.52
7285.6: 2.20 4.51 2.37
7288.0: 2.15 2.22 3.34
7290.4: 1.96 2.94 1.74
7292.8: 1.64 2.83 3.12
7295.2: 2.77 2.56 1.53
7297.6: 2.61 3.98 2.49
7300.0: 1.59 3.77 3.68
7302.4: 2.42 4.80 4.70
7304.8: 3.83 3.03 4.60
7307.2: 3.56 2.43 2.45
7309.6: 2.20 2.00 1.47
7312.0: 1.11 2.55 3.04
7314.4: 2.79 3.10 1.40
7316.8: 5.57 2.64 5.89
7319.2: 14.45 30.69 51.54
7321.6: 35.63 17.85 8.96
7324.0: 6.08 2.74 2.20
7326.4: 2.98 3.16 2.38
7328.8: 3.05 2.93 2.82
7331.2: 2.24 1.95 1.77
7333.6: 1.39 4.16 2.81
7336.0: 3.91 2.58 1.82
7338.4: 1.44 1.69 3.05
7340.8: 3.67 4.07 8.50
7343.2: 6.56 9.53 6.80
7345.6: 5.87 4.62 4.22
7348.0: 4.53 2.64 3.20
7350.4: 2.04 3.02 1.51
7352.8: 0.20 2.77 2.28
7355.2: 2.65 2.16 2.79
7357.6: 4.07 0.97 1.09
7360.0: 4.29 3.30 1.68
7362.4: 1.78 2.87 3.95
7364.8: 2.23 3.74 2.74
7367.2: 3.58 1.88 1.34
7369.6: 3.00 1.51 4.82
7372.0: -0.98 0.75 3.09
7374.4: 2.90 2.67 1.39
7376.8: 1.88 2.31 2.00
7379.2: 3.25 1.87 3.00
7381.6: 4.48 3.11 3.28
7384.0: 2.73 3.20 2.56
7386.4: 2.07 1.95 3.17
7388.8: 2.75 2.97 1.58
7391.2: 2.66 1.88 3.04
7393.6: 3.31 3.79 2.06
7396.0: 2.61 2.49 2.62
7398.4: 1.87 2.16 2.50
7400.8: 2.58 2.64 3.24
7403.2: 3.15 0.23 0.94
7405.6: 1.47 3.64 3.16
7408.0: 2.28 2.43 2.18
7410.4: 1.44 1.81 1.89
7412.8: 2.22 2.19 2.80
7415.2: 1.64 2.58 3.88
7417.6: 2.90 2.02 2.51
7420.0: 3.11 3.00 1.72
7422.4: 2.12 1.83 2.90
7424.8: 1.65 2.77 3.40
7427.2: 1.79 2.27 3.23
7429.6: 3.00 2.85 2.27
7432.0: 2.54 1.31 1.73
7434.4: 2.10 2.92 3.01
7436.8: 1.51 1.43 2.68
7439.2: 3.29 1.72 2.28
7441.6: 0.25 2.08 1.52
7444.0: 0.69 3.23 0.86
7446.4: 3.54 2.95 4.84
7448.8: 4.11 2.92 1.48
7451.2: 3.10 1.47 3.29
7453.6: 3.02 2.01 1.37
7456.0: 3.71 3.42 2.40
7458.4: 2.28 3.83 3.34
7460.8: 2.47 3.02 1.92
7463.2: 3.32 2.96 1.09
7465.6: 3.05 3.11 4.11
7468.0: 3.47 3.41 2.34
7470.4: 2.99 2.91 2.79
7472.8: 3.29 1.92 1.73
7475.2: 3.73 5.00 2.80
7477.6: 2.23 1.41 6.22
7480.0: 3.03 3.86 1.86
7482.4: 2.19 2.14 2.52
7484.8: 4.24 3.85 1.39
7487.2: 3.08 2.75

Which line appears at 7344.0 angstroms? [N II] 6583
